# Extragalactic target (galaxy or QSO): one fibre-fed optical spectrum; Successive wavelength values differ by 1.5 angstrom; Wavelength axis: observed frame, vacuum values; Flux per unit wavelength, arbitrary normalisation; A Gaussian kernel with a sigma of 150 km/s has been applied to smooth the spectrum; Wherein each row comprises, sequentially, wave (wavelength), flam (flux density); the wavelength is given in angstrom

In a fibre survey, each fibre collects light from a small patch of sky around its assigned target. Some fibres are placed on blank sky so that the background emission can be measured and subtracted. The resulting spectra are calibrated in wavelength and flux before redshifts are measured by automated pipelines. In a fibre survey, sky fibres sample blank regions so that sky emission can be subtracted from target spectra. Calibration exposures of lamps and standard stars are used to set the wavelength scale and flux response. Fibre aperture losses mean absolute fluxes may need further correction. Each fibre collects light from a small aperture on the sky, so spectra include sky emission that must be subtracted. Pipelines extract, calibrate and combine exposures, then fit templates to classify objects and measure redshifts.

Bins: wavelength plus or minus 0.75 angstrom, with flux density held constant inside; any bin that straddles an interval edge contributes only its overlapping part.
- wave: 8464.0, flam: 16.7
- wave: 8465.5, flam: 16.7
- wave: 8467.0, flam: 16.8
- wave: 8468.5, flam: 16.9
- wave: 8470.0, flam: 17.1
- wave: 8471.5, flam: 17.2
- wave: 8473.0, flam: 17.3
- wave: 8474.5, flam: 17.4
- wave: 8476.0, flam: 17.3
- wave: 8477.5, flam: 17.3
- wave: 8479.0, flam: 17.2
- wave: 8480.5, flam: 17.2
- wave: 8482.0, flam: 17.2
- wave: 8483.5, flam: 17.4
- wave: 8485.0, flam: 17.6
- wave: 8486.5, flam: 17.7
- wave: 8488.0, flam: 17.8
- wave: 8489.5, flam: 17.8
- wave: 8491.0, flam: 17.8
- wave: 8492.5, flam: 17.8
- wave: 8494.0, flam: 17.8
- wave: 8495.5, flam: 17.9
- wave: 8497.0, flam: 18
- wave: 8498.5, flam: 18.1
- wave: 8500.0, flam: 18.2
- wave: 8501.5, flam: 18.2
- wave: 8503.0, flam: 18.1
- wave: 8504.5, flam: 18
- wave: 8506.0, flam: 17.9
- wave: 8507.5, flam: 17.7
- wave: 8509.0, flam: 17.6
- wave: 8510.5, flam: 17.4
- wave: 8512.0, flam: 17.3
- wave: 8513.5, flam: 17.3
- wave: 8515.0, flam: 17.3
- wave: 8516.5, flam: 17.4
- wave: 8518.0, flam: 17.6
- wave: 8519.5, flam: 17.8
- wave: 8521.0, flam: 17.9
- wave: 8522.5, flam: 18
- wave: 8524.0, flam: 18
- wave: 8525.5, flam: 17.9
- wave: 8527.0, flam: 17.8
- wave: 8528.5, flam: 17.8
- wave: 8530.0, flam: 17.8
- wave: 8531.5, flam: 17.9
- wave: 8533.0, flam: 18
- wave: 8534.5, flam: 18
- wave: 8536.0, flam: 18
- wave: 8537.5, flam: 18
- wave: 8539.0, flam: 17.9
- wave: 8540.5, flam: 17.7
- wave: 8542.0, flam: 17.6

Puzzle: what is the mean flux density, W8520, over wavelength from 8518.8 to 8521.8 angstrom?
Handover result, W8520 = 17.9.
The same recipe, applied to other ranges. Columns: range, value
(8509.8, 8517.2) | 17.3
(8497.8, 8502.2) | 18.2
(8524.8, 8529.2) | 17.8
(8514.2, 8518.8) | 17.4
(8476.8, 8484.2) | 17.3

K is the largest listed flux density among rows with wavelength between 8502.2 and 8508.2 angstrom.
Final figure 18.1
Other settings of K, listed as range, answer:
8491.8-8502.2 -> 18.2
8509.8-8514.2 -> 17.4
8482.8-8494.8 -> 17.8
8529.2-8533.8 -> 18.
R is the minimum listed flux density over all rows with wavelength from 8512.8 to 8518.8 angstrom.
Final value 17.3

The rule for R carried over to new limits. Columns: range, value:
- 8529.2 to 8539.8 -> 17.8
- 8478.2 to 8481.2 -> 17.2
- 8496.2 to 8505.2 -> 18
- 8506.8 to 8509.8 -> 17.6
